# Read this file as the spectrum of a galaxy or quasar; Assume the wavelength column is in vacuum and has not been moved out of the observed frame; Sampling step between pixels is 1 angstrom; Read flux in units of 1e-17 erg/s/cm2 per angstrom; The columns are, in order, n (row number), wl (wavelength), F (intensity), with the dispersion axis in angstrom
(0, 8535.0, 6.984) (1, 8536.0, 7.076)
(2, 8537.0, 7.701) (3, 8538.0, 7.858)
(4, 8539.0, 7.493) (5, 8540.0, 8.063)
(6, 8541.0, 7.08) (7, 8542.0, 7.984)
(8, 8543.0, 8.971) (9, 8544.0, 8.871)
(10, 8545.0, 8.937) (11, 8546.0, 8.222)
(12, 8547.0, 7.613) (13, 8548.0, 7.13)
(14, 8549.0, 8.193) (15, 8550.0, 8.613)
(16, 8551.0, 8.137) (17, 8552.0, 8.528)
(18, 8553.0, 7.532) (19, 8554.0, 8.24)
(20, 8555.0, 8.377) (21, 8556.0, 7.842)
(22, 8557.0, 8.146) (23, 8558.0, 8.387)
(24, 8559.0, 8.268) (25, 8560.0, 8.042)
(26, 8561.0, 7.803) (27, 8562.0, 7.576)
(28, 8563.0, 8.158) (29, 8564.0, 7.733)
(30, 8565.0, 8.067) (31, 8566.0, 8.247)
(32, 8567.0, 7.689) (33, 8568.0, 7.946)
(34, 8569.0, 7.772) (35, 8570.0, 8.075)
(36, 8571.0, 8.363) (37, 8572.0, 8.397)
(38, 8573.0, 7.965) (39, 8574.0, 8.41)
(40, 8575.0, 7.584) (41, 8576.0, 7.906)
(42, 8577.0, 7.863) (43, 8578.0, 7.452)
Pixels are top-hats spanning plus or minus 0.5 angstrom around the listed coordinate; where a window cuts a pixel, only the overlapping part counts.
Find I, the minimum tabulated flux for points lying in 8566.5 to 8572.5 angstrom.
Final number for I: 7.689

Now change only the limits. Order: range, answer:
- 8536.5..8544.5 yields 7.08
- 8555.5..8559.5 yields 7.842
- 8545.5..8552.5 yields 7.13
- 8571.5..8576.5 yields 7.584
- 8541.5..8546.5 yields 7.984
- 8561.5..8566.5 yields 7.576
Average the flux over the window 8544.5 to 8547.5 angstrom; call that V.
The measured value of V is 8.26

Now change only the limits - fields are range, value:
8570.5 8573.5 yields 8.24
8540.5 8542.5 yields 7.53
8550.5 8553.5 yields 8.07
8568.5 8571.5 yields 8.07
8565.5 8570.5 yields 7.95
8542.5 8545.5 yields 8.93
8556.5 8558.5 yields 8.27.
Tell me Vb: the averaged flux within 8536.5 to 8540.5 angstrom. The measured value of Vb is 7.78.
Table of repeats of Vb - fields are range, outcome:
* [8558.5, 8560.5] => 8.16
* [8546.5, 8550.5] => 7.89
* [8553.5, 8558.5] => 8.2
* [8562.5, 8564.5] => 7.95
